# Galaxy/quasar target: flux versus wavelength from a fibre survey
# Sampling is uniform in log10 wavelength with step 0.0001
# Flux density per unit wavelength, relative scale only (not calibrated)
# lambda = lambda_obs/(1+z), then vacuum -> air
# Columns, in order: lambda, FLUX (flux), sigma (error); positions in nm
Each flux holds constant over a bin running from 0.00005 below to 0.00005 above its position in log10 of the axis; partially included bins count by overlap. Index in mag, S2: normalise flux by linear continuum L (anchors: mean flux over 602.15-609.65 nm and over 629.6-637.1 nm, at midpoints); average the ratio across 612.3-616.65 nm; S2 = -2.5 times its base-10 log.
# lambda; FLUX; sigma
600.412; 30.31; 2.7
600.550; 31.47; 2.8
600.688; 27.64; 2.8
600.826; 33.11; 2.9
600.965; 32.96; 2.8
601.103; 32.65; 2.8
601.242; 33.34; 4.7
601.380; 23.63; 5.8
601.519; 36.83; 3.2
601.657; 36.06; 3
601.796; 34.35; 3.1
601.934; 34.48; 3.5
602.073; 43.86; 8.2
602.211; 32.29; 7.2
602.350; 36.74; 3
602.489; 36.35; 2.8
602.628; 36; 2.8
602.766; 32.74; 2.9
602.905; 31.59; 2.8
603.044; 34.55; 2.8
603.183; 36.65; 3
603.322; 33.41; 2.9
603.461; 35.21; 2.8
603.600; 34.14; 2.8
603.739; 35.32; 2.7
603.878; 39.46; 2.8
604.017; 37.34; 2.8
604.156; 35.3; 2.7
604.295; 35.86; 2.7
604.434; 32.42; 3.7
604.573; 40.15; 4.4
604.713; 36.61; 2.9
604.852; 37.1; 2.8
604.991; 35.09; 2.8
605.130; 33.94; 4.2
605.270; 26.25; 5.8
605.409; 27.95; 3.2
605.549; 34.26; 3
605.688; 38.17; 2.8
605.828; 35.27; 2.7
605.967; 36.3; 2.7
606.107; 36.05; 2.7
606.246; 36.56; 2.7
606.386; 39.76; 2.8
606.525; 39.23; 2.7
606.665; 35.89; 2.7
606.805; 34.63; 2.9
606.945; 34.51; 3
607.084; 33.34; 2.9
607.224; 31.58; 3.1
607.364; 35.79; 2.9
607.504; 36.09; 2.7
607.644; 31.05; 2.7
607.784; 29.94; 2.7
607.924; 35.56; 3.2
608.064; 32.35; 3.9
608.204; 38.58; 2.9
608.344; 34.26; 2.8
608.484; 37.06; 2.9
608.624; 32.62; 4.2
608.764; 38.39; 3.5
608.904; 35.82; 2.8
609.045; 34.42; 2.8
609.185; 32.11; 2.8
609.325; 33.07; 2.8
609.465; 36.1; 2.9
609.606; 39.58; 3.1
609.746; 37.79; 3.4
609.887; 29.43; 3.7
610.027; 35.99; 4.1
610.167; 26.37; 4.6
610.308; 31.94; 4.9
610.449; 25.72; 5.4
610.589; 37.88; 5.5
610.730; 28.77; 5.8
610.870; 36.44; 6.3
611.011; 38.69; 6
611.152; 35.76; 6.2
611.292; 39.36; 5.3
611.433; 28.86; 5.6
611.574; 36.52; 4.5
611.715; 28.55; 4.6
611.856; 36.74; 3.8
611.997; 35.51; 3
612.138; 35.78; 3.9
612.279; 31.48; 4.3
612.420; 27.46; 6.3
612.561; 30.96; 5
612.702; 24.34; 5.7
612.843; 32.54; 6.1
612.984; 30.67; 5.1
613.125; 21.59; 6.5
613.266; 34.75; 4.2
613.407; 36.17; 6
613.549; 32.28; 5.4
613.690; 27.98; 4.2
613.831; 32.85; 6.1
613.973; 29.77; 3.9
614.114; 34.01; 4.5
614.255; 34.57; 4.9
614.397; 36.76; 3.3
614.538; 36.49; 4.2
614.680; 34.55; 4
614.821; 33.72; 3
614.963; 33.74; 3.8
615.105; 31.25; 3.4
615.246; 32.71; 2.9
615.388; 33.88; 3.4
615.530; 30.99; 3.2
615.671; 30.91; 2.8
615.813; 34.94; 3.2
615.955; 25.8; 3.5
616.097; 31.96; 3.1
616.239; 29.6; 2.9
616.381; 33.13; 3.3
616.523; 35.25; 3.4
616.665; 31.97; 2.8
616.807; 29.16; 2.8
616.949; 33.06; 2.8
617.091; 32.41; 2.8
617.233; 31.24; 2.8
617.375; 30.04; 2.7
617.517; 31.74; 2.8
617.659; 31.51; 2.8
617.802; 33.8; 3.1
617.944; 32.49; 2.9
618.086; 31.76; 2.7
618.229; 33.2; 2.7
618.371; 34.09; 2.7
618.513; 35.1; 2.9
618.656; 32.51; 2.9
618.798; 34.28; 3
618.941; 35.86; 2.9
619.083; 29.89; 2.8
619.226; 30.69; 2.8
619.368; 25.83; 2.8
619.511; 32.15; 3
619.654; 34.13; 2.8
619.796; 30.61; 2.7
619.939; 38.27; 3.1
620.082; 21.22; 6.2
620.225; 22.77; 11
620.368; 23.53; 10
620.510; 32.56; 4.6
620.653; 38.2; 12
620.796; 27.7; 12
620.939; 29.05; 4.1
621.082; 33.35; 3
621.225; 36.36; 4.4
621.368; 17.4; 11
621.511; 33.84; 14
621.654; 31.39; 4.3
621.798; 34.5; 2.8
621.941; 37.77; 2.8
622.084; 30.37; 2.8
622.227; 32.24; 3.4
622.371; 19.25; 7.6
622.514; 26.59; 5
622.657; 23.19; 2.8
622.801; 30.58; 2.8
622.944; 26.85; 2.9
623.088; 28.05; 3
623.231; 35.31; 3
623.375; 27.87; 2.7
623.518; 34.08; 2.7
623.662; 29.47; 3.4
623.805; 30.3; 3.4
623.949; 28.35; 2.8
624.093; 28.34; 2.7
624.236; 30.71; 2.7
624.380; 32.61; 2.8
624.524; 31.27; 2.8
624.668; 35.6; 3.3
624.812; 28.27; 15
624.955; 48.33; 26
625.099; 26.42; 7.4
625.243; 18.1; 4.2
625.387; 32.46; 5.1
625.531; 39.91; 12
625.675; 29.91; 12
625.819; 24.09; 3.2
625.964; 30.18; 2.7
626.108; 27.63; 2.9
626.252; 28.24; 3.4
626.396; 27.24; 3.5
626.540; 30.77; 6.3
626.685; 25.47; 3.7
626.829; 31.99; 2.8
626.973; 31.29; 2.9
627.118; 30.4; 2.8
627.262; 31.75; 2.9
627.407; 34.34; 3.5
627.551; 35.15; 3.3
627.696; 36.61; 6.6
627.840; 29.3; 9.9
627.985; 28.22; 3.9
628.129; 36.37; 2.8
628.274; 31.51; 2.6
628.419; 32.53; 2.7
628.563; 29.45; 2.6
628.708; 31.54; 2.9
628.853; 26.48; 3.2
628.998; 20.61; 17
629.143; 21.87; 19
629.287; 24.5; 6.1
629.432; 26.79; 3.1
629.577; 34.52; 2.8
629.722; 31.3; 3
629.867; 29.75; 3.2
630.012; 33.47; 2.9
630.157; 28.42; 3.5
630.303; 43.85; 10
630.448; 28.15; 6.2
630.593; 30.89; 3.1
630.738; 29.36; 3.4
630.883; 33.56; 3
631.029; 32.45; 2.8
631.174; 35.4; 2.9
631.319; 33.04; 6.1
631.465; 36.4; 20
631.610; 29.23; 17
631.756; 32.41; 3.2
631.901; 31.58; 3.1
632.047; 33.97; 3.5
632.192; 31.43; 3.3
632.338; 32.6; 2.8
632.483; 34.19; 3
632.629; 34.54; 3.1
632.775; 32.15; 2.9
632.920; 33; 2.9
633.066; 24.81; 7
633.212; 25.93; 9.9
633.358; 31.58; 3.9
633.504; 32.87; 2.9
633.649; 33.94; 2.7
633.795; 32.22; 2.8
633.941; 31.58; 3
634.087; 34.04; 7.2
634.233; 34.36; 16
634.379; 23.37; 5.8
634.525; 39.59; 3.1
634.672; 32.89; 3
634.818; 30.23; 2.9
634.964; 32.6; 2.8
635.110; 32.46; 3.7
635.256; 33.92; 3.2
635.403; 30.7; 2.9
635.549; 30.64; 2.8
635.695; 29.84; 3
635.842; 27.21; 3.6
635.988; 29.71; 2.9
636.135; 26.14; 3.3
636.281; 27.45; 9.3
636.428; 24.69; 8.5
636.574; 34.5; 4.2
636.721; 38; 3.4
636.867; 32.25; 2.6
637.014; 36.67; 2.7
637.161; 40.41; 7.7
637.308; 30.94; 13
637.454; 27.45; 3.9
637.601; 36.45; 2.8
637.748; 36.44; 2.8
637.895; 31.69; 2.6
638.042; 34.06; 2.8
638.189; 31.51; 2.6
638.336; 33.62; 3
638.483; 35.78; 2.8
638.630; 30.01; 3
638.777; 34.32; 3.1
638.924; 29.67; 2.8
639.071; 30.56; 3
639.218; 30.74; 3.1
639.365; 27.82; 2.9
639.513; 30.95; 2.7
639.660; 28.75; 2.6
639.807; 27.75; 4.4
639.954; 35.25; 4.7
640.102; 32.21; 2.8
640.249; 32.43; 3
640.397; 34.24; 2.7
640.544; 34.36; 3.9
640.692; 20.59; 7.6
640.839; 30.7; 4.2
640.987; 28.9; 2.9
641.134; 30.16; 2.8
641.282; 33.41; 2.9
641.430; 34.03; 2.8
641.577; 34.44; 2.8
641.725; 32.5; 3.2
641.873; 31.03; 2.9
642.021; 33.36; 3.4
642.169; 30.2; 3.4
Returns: 0.07 mag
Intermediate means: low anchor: 35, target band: 31.9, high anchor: 31.9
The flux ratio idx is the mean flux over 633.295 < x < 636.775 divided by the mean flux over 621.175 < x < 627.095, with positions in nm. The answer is 1.0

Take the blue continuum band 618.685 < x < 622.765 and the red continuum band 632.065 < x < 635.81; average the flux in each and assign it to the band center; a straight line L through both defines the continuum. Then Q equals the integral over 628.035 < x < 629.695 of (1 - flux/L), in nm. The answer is 0.13 nm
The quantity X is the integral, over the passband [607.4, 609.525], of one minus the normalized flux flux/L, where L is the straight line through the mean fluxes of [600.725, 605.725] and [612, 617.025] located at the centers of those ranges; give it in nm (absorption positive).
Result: -0.07 nm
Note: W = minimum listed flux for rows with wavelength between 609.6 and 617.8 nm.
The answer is 21.59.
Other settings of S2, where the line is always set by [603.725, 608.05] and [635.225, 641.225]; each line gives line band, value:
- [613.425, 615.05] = 0.02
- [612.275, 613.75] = 0.14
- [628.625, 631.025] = 0.09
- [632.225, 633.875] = 0.01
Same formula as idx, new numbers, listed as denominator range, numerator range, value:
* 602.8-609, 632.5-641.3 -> 0.90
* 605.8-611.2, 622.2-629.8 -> 0.86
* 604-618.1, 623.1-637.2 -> 0.93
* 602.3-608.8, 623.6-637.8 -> 0.89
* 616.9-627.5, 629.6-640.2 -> 1.04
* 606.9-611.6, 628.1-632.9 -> 0.92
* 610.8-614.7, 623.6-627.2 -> 0.92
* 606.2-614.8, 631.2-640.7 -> 0.95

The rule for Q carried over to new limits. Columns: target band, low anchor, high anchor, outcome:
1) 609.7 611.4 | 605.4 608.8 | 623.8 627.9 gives 0.040 nm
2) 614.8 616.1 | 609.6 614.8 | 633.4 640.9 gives 0.028 nm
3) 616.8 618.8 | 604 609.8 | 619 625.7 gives -0.046 nm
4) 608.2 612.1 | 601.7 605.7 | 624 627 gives -0.073 nm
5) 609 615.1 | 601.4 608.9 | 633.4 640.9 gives 0.257 nm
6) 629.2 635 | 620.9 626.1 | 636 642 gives -0.139 nm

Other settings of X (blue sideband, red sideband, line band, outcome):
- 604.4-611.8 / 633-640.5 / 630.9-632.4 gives -0.031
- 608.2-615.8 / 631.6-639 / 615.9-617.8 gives 0.087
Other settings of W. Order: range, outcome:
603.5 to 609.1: 26.25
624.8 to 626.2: 18.1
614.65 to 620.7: 21.22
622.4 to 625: 23.19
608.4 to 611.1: 25.72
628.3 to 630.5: 20.61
